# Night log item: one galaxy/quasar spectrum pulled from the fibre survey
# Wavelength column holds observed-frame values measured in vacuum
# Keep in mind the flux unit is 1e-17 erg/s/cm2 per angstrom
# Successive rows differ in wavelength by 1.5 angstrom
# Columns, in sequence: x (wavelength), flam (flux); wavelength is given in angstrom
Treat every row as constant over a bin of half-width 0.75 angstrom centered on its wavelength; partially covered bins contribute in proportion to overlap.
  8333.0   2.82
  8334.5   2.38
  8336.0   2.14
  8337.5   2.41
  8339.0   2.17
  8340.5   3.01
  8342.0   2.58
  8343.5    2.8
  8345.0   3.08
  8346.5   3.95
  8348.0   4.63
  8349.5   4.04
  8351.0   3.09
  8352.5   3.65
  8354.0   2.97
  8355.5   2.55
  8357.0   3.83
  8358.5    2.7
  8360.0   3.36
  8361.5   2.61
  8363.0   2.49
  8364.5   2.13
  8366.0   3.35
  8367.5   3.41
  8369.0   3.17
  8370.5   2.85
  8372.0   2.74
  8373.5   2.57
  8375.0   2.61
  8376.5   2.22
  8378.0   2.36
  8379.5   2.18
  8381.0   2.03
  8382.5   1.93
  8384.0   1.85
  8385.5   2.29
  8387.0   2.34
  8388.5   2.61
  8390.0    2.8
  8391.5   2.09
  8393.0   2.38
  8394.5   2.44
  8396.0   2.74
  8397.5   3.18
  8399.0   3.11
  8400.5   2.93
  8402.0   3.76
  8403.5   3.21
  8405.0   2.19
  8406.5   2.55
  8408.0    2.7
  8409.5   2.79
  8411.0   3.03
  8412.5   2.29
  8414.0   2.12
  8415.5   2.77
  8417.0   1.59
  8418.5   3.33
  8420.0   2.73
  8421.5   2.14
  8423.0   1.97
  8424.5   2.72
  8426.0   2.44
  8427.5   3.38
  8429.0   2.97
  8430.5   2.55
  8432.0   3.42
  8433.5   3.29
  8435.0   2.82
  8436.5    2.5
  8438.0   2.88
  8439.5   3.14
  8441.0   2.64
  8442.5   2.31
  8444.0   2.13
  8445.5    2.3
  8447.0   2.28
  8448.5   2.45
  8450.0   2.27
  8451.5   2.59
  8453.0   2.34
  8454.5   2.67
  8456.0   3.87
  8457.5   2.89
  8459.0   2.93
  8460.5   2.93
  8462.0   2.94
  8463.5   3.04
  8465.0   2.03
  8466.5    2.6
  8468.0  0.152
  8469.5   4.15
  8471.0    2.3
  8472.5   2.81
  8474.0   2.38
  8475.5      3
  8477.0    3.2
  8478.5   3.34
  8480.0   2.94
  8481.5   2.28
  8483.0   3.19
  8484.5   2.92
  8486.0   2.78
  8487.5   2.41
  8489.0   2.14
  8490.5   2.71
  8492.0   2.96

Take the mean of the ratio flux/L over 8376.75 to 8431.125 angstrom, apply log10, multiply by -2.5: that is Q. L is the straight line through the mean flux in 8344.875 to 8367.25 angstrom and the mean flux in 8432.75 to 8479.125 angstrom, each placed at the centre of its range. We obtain 0.16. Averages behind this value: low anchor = 3.24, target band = 2.57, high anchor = 2.68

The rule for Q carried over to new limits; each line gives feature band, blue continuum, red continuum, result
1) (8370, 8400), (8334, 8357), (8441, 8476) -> 0.173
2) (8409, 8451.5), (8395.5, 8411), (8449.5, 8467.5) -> 0.085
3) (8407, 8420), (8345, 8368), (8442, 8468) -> 0.103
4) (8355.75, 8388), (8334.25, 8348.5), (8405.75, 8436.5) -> 0.080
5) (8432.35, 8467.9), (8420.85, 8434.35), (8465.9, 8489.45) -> 0.030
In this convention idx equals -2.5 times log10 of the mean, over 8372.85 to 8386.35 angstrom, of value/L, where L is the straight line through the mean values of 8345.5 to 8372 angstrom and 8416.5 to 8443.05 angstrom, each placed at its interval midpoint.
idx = 0.35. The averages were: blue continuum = 3.21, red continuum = 2.73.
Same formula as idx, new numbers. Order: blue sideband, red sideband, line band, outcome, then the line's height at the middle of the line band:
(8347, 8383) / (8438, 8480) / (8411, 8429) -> 0.09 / 2.77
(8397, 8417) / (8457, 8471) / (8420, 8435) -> -0.02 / 2.71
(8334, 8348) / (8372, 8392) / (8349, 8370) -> -0.18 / 2.6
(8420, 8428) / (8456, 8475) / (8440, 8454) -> 0.09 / 2.59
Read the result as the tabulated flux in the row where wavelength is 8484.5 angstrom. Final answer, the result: 2.92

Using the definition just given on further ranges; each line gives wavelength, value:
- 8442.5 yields 2.31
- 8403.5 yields 3.21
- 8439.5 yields 3.14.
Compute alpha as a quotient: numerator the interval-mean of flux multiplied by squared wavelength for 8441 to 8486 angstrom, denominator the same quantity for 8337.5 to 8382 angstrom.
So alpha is 0.94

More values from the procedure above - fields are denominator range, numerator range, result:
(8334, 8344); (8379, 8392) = 0.91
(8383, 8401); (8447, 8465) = 1.10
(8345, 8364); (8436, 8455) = 0.77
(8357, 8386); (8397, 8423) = 1.05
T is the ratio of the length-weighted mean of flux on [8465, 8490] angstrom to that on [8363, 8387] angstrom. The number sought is 1.1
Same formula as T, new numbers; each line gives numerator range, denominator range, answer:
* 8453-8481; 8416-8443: 1.02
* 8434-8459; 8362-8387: 1.06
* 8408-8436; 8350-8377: 0.92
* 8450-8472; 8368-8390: 1.09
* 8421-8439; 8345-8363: 0.83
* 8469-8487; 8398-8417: 1.06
